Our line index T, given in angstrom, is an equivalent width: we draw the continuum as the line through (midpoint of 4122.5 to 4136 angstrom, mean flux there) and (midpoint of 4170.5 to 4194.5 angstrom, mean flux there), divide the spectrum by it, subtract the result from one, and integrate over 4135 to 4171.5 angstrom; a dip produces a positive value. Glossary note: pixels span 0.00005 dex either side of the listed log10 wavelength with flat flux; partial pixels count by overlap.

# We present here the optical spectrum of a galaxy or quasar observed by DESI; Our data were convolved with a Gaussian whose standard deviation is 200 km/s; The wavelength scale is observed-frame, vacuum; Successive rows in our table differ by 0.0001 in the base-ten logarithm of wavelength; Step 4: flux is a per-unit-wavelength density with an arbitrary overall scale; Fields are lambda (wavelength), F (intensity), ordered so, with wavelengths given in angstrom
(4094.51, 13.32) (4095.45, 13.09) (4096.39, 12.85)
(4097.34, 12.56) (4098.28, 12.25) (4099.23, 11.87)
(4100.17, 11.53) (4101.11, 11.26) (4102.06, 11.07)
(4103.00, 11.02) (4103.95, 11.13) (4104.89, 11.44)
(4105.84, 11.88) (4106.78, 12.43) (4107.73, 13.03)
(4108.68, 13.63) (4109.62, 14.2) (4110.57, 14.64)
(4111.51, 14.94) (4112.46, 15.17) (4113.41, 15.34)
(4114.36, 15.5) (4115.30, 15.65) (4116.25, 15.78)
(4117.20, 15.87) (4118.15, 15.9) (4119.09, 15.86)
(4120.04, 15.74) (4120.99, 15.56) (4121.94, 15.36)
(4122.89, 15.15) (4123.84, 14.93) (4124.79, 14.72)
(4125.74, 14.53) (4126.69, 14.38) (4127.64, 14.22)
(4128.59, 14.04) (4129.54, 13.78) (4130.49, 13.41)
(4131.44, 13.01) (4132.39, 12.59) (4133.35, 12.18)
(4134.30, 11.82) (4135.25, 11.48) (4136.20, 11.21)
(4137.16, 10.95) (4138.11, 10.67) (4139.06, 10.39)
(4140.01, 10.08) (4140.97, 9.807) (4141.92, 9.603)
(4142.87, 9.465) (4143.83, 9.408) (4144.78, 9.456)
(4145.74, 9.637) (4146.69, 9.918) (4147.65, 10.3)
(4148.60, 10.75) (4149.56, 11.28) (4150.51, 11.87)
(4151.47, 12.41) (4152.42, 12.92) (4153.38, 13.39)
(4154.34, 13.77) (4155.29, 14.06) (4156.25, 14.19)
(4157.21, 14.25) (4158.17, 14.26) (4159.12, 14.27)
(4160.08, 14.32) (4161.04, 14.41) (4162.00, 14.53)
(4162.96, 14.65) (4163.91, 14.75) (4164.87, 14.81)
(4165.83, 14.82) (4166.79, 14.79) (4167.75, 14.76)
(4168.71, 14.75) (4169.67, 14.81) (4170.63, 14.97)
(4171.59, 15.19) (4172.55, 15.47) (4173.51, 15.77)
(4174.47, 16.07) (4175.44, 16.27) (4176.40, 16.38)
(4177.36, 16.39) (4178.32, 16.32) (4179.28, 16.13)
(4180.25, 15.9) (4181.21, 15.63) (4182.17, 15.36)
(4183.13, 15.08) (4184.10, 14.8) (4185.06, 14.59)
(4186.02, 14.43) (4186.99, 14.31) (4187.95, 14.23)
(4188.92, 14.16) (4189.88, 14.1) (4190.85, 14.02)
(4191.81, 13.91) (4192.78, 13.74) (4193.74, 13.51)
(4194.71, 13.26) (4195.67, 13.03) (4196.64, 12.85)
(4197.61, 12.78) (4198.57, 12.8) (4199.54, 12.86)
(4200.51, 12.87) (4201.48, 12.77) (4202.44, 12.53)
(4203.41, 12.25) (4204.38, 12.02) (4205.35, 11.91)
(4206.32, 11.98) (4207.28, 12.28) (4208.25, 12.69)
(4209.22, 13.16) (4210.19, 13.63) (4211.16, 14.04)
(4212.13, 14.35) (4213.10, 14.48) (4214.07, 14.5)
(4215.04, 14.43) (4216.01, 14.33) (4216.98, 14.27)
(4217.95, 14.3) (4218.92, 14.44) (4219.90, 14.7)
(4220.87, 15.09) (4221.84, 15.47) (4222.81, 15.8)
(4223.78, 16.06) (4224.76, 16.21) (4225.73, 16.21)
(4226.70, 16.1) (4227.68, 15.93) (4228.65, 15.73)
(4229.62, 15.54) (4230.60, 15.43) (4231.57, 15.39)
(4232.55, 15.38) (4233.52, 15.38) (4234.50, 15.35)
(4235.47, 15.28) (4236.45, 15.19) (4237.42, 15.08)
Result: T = 4.31 angstrom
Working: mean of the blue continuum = 13.5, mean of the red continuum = 15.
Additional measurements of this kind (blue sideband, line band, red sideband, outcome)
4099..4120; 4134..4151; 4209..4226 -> 4.33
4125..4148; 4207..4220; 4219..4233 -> 0.92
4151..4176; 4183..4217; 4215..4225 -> 3.09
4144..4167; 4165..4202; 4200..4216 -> -4.21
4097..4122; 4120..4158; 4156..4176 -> 5.07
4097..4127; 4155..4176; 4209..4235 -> -0.56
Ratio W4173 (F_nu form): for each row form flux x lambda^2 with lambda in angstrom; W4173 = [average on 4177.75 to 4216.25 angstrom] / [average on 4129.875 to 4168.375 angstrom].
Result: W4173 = 1.1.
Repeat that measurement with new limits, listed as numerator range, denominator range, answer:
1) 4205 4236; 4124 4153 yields 1.31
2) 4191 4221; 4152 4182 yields 0.91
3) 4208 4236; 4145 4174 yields 1.13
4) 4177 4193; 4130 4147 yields 1.40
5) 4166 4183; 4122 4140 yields 1.23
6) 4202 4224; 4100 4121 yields 1.05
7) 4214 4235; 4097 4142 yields 1.22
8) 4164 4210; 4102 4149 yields 1.14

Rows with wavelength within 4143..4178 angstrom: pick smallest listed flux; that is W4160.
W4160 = 9.408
